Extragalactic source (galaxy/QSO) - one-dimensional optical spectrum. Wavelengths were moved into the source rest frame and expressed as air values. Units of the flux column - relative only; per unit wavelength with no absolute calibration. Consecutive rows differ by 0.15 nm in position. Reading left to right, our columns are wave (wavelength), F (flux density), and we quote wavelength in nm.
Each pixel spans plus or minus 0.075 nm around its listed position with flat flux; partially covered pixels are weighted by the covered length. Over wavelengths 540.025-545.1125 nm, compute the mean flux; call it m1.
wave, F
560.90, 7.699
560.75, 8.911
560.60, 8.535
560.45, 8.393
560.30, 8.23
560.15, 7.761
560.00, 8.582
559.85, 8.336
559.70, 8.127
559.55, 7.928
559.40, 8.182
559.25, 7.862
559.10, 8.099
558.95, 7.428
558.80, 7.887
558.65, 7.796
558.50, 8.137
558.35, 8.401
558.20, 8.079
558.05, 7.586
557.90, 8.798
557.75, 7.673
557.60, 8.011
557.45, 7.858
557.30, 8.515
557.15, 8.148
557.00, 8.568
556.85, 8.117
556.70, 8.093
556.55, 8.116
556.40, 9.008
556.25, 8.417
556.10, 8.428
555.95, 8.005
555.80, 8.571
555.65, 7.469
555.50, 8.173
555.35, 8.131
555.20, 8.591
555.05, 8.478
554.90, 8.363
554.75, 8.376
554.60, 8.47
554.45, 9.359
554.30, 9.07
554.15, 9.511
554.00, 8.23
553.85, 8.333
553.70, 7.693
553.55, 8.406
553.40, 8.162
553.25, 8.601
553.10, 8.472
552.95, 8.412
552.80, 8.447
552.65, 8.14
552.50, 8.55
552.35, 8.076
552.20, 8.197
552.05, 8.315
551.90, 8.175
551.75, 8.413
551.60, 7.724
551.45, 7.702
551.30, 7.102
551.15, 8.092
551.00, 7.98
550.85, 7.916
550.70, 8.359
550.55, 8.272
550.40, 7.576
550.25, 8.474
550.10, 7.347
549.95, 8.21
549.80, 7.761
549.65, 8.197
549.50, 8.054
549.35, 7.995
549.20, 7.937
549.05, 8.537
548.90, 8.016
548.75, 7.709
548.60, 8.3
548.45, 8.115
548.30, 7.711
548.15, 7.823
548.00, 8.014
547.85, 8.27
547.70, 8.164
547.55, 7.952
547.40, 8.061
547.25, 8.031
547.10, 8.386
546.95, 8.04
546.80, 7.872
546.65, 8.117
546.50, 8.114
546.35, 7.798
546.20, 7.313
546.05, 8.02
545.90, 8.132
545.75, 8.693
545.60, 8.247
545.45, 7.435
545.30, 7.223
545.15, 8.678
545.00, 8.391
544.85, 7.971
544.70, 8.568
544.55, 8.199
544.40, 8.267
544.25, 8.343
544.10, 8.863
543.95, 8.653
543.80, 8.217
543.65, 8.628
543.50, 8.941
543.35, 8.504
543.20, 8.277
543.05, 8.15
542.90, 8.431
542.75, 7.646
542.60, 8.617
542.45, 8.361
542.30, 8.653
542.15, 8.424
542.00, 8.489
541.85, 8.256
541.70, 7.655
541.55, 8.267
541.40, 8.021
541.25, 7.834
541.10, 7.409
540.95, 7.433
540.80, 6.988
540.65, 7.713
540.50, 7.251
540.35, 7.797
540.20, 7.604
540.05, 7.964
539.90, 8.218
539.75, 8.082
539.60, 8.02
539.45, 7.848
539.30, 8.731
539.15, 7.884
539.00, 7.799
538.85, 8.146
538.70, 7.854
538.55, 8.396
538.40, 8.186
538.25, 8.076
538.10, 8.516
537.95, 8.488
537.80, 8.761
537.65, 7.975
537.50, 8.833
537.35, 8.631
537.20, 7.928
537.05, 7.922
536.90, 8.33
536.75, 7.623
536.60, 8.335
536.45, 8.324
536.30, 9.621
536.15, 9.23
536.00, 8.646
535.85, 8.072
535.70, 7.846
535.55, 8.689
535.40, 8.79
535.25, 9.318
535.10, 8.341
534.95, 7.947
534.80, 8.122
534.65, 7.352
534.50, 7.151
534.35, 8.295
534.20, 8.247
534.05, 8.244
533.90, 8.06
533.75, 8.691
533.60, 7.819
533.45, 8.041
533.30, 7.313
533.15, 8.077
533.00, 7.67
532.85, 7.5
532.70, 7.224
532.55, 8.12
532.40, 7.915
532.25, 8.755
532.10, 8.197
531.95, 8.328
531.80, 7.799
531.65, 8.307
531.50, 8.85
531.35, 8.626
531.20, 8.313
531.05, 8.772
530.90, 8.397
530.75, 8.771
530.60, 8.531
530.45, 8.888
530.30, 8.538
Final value 8.15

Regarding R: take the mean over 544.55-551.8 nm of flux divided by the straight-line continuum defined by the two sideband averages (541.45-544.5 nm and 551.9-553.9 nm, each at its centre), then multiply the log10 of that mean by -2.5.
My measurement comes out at 0.04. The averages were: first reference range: 8.38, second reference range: 8.29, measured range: 8.02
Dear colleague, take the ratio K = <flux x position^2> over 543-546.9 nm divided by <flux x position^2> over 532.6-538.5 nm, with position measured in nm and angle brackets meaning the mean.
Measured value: 1.04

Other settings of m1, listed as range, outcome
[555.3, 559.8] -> 8.12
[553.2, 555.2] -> 8.54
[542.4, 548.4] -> 8.18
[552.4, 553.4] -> 8.41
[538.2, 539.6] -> 8.1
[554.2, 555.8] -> 8.47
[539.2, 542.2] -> 7.9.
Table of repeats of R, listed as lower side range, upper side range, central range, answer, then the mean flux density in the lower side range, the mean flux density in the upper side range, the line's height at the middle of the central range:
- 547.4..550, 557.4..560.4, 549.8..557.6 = -0.03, 8.04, 8.04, 8.04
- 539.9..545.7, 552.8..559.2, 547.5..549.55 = 0.02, 8.12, 8.29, 8.19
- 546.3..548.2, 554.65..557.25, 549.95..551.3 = 0.03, 8.06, 8.3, 8.15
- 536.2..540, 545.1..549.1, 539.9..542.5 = 0.04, 8.27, 8.02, 8.18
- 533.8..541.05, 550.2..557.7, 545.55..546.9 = 0.03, 8.16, 8.27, 8.22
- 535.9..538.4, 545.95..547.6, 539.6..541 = 0.08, 8.44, 7.98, 8.29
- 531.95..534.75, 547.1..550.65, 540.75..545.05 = -0.03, 7.94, 8.03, 8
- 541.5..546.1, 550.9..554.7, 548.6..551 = 0.04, 8.3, 8.3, 8.3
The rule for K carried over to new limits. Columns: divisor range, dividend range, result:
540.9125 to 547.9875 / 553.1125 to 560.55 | 1.06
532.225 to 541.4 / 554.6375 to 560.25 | 1.09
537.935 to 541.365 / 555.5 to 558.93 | 1.10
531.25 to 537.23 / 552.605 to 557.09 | 1.11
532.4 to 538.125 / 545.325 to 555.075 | 1.05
